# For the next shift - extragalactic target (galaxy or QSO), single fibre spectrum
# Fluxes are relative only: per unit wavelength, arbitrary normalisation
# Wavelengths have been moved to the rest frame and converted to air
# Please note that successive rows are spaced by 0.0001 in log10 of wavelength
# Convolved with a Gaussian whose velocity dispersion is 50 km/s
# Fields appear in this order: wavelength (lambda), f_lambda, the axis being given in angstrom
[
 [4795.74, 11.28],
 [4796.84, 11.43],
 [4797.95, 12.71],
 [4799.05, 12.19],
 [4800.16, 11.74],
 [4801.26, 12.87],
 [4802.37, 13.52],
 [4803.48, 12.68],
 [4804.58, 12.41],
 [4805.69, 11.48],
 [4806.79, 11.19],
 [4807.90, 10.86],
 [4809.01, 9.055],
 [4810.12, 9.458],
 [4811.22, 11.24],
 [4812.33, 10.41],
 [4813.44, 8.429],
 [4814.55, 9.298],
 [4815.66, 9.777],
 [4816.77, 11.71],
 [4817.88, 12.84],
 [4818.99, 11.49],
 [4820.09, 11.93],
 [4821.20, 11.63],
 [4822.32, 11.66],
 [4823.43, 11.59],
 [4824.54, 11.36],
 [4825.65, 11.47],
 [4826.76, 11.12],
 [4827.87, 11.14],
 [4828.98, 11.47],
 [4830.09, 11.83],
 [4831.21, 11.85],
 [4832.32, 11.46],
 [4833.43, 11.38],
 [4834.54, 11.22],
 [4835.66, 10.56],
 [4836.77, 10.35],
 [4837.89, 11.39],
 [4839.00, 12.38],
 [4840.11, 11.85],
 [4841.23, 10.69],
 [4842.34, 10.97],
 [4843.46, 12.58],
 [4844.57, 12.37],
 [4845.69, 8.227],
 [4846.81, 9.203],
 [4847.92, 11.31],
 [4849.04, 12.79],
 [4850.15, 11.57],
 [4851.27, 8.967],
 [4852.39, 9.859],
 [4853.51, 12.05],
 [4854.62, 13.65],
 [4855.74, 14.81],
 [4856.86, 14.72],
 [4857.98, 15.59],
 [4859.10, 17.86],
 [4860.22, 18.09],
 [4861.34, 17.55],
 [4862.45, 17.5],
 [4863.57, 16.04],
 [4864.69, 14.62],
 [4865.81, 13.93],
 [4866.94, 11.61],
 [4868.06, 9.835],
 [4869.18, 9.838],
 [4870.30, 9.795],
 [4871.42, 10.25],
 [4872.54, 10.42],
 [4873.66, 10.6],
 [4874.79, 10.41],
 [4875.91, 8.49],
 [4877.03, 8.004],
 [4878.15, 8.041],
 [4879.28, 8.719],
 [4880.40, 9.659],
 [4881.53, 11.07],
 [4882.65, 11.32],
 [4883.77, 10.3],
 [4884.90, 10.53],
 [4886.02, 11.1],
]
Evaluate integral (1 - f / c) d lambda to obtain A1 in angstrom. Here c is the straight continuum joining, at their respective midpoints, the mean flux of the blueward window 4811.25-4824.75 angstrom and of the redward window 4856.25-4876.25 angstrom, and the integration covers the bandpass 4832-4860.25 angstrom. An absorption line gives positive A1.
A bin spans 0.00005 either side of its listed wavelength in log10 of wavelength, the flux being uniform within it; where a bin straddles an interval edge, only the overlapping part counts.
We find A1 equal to 0.6 angstrom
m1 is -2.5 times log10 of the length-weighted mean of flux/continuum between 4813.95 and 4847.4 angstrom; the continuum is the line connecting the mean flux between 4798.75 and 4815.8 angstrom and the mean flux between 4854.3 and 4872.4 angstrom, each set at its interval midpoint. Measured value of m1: 0.10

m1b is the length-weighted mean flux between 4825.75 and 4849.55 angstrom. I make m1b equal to 11.2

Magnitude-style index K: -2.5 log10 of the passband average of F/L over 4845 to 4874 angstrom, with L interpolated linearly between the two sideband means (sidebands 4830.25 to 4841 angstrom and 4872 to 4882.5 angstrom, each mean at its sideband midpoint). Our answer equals -0.23 mag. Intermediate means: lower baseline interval 11.4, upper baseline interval 9.56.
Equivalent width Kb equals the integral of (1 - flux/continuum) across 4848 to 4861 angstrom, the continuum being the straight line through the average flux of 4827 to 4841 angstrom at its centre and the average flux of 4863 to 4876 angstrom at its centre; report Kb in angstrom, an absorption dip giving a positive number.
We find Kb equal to -2.5 angstrom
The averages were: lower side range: 11.4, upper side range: 11.4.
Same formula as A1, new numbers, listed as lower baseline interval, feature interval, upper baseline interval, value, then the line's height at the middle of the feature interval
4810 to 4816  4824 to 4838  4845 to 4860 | -0.3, 11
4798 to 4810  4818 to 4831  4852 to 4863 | 1.5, 13.1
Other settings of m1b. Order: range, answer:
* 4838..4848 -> 11.1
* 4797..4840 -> 11.4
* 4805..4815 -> 10.2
